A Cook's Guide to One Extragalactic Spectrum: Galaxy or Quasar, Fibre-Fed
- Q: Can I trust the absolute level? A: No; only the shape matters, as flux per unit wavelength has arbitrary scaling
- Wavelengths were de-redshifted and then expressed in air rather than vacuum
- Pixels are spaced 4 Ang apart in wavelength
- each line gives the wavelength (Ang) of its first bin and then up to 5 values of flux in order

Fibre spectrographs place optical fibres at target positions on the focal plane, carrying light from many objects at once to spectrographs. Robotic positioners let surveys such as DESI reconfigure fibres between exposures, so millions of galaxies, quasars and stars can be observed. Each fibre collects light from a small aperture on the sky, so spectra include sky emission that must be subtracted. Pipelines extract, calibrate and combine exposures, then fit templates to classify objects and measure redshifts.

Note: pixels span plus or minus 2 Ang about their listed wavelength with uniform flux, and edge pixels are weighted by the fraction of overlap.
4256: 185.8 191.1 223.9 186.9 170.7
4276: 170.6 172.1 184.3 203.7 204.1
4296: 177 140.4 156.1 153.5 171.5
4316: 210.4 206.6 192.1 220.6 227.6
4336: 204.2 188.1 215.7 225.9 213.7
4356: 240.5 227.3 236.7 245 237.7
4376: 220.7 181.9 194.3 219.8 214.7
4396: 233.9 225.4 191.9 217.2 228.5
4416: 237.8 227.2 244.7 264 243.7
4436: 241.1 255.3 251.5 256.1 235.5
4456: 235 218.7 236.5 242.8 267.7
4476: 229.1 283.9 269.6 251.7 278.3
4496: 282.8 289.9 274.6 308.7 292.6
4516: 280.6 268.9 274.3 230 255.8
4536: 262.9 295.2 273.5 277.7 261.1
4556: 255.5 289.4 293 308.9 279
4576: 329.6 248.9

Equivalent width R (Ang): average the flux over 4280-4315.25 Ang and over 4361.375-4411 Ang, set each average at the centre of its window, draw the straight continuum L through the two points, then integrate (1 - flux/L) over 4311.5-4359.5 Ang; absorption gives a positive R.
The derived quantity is -4.4 Ang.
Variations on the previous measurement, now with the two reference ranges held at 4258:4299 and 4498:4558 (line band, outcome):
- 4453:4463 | 0.8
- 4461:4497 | -0.3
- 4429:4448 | -0.6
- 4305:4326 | 1.6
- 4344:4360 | -1.0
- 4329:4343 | -0.1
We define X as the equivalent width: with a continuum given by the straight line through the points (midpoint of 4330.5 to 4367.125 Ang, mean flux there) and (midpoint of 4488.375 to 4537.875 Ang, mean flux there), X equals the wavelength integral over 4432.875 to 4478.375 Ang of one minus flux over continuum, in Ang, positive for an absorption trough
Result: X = 2.20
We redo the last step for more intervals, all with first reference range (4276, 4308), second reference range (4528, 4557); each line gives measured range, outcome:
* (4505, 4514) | -1.5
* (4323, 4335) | -1.6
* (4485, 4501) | -1.7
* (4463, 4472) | -0.3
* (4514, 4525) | -0.7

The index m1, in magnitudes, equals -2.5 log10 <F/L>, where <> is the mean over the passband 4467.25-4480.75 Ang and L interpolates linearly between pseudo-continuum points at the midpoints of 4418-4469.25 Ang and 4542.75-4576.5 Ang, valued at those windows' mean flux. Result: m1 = -0.005 mag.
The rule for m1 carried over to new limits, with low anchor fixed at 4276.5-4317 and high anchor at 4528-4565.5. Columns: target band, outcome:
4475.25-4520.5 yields -0.10 mag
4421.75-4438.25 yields -0.10 mag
